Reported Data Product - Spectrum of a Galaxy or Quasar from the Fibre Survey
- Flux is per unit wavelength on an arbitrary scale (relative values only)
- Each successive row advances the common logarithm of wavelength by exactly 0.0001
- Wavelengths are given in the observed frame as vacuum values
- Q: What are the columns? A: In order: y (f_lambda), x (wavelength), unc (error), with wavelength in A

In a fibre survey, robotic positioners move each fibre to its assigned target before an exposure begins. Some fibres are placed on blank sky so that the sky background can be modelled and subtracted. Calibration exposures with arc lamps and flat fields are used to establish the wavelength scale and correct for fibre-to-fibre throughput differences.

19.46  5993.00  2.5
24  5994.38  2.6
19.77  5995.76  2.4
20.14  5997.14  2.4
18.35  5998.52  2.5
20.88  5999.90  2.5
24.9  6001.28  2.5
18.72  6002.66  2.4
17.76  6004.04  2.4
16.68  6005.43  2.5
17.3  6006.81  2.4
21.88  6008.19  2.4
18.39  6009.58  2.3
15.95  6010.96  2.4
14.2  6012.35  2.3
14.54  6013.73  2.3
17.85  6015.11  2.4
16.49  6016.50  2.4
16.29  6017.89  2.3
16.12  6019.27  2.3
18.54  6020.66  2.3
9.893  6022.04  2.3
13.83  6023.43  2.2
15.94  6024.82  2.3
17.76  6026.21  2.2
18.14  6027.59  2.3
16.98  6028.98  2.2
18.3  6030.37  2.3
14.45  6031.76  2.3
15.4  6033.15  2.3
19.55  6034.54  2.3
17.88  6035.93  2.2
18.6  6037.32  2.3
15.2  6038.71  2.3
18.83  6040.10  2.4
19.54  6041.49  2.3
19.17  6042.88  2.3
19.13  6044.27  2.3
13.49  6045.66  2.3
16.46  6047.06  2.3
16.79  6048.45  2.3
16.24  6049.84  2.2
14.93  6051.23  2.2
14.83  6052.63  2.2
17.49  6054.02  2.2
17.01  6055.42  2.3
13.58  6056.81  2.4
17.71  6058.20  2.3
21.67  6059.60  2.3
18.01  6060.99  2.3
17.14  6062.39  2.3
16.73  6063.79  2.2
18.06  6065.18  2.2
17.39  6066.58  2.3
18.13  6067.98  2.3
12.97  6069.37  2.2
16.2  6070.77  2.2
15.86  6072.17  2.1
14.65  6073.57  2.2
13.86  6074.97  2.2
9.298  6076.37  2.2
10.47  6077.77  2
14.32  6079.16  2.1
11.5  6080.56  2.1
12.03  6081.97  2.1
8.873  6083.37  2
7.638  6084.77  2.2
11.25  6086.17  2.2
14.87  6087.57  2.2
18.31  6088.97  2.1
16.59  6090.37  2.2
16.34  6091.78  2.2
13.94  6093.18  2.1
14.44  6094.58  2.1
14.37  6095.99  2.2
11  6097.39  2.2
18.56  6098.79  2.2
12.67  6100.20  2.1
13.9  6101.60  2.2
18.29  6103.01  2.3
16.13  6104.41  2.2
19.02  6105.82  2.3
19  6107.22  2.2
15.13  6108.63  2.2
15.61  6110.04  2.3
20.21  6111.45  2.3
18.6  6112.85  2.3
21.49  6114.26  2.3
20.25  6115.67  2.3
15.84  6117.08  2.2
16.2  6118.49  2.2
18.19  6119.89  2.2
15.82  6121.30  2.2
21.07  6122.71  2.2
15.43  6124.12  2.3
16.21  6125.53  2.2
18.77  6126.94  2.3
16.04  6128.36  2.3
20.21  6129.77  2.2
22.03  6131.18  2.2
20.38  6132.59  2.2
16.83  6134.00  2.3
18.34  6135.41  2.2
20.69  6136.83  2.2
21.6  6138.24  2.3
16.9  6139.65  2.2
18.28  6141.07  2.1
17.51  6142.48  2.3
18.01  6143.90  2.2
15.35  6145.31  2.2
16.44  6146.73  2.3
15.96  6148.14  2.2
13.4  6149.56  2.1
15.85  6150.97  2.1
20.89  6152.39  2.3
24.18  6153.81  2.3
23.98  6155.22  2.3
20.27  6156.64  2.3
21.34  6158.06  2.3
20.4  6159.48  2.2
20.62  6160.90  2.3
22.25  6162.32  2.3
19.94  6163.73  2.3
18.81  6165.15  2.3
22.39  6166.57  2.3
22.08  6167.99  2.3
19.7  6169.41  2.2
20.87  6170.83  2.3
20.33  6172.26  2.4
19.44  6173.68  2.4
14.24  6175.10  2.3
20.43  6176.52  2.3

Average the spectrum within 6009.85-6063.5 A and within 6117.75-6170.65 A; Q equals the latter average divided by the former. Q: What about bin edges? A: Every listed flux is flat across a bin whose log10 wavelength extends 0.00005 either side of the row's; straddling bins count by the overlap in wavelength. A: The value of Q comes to 1.14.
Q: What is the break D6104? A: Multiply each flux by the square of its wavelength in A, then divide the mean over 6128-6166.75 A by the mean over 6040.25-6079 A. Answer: 1.22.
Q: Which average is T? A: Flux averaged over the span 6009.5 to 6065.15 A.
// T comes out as 16.7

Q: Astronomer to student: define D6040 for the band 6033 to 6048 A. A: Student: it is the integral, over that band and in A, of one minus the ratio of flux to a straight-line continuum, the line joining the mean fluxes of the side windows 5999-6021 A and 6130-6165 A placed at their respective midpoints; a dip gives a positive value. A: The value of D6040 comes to 0.5 A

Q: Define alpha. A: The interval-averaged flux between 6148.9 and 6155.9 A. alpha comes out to 19.7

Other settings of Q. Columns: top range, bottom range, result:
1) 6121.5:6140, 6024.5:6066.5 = 1.09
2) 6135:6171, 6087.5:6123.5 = 1.16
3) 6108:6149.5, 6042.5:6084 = 1.16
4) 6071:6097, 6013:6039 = 0.81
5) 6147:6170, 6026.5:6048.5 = 1.15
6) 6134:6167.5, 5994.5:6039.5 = 1.10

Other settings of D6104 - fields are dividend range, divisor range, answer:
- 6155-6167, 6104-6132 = 1.17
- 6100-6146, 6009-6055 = 1.11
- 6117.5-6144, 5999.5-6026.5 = 1.11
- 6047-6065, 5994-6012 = 0.88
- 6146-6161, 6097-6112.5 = 1.19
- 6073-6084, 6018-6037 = 0.73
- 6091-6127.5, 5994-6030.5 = 0.98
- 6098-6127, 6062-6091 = 1.25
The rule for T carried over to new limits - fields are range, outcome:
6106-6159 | 18.5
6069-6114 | 14.6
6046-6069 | 16.9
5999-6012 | 19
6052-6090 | 14.8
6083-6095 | 13.7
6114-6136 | 18.3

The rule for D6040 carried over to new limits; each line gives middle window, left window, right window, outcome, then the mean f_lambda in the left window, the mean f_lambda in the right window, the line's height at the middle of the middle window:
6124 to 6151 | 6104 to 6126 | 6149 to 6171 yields 1.8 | 17.8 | 20.5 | 19.1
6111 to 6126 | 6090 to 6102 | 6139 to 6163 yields -1.6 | 14.6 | 18.9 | 16.4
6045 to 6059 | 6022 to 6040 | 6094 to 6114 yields 0.5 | 16.6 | 16.3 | 16.5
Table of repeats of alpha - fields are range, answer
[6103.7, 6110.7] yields 17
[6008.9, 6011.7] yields 17.1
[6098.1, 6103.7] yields 15.8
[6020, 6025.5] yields 14.5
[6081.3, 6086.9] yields 9.97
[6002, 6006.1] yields 17.7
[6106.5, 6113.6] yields 17.7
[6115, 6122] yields 17.3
